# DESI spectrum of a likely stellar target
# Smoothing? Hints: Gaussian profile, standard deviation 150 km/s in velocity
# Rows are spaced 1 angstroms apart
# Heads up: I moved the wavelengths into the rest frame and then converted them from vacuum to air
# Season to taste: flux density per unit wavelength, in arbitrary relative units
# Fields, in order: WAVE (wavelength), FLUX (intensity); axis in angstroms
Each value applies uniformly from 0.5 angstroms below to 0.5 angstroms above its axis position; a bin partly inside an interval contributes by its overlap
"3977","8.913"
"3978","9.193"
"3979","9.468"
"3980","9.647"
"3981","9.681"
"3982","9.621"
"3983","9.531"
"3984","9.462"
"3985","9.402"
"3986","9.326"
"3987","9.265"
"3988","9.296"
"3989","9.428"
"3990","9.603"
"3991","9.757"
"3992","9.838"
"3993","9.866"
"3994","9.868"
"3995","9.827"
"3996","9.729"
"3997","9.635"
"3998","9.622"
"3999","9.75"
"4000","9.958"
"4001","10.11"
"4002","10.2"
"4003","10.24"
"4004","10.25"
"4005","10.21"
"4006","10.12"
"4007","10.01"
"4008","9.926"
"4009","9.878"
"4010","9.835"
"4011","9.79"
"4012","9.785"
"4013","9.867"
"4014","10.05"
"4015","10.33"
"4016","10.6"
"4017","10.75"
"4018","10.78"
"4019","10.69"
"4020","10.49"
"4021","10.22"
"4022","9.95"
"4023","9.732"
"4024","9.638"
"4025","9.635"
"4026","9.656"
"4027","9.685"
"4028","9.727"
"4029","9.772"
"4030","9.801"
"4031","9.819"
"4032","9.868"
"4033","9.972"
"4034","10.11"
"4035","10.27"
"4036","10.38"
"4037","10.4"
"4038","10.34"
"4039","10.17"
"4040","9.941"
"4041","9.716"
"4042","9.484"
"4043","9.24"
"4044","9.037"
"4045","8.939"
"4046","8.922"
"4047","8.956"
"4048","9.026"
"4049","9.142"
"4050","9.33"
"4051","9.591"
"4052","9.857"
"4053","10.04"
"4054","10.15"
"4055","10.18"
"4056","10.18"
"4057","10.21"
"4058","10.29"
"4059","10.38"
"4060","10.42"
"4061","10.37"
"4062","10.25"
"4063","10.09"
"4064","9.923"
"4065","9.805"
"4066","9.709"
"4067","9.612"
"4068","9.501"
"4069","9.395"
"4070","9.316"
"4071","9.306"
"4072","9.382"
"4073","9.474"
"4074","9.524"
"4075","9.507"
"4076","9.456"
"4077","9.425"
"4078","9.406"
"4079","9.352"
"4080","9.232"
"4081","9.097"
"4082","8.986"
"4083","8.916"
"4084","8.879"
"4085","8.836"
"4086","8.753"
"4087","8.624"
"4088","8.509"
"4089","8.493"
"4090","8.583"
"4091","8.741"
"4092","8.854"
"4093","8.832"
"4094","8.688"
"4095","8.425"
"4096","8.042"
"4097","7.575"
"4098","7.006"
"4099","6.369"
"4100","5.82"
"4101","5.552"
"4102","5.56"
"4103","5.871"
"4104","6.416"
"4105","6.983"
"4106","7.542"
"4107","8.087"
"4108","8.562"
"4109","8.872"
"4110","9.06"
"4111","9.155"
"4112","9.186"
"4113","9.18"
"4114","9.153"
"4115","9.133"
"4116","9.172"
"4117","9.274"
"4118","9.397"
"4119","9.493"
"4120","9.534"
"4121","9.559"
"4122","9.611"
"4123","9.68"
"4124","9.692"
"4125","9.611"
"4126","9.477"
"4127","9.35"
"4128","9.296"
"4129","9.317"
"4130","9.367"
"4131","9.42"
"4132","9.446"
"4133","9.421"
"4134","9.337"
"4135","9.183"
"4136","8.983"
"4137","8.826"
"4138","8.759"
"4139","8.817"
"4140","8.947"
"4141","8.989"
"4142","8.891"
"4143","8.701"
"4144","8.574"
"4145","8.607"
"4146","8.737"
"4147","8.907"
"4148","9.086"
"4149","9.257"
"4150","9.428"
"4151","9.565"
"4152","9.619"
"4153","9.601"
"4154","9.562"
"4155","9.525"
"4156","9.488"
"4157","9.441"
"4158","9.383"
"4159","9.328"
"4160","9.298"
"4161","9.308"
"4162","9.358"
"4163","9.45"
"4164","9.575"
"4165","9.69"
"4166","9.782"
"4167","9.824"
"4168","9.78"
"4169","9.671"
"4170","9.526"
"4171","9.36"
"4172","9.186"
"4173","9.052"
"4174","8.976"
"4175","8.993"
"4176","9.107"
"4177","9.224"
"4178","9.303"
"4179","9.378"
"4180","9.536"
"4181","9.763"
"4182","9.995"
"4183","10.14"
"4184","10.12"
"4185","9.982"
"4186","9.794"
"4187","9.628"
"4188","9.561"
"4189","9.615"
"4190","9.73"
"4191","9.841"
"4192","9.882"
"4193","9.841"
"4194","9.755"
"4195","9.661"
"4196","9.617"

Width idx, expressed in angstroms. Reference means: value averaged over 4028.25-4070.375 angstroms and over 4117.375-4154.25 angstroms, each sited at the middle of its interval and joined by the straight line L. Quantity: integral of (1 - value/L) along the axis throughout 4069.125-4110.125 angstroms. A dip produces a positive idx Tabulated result 5.2 angstroms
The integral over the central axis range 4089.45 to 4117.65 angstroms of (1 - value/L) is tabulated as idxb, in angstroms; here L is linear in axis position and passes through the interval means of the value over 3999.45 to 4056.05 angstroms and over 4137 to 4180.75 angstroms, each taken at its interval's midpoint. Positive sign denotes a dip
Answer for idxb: 4.5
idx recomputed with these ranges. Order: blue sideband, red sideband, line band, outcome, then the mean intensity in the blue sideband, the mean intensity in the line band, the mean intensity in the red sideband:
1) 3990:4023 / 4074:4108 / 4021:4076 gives -4.0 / 10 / 9.76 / 8.16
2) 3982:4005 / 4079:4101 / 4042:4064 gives -2.2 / 9.73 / 9.74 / 8.31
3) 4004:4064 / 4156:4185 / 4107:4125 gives 0.8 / 9.93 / 9.25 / 9.49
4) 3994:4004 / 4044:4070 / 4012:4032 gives -0.4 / 9.91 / 10.1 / 9.75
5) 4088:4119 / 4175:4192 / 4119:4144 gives -1.8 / 8.08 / 9.25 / 9.66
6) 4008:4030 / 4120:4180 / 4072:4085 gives 0.6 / 10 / 9.26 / 9.3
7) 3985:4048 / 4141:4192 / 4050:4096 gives 1.3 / 9.86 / 9.42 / 9.43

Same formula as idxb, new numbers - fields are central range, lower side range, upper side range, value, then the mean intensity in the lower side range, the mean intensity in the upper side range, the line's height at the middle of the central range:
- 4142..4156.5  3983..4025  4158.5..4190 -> 0.6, 9.92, 9.53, 9.59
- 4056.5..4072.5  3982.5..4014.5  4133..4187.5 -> -0.4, 9.79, 9.34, 9.61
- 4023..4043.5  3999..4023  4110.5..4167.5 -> 0.3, 10.2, 9.29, 10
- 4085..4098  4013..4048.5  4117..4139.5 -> 1.5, 9.89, 9.34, 9.55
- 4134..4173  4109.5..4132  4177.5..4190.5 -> 1.2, 9.37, 9.73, 9.56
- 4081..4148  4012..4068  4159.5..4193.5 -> 7.5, 9.91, 9.57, 9.72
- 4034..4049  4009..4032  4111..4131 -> 0.4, 10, 9.39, 9.89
